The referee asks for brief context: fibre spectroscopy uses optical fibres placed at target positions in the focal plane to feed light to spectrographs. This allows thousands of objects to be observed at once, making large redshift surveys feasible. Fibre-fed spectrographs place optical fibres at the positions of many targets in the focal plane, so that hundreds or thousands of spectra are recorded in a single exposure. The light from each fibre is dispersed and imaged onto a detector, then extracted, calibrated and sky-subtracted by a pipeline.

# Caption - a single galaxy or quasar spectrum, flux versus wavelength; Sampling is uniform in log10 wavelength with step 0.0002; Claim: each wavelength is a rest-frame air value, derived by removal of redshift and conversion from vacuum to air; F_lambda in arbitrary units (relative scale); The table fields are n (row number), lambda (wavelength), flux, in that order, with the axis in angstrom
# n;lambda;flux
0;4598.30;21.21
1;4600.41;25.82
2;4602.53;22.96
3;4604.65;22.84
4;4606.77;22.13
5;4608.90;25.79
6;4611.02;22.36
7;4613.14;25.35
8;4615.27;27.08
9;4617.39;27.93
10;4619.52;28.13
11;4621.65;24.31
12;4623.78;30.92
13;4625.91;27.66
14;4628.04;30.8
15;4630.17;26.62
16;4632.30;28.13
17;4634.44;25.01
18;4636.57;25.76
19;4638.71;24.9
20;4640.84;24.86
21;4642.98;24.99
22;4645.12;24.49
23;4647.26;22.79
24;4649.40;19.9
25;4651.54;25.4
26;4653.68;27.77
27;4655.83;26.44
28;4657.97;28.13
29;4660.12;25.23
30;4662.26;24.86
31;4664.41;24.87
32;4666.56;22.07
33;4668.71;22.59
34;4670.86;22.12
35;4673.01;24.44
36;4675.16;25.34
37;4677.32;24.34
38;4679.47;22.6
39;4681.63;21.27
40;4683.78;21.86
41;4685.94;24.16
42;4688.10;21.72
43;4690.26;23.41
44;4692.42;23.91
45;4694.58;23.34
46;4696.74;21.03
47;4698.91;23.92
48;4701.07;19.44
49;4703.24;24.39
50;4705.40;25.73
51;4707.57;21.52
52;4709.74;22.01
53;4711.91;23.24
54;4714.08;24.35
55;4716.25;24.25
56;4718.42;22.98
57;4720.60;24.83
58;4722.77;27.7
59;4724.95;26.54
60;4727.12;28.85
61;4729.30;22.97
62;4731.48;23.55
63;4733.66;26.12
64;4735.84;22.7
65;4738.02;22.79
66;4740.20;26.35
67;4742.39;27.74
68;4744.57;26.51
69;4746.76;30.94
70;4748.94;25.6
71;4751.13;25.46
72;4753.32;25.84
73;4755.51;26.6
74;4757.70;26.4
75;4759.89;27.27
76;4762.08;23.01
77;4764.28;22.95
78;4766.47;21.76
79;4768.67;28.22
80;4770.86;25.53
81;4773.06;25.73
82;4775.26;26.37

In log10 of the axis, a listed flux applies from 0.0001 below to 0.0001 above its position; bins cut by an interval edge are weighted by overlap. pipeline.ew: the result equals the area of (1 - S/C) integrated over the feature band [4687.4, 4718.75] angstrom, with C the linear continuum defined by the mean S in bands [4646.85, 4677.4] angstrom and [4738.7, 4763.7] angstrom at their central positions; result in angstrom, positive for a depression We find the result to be 2.9 angstrom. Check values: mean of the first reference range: 24.5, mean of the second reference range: 26.4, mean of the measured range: 23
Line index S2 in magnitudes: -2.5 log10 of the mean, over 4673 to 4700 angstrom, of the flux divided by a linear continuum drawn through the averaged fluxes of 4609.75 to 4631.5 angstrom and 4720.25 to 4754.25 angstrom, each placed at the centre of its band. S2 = 0.15 mag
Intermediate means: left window 27.1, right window 25.9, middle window 23.1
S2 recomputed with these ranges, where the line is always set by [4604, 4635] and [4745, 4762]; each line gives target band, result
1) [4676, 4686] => 0.17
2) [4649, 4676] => 0.08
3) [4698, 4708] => 0.15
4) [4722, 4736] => 0.04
